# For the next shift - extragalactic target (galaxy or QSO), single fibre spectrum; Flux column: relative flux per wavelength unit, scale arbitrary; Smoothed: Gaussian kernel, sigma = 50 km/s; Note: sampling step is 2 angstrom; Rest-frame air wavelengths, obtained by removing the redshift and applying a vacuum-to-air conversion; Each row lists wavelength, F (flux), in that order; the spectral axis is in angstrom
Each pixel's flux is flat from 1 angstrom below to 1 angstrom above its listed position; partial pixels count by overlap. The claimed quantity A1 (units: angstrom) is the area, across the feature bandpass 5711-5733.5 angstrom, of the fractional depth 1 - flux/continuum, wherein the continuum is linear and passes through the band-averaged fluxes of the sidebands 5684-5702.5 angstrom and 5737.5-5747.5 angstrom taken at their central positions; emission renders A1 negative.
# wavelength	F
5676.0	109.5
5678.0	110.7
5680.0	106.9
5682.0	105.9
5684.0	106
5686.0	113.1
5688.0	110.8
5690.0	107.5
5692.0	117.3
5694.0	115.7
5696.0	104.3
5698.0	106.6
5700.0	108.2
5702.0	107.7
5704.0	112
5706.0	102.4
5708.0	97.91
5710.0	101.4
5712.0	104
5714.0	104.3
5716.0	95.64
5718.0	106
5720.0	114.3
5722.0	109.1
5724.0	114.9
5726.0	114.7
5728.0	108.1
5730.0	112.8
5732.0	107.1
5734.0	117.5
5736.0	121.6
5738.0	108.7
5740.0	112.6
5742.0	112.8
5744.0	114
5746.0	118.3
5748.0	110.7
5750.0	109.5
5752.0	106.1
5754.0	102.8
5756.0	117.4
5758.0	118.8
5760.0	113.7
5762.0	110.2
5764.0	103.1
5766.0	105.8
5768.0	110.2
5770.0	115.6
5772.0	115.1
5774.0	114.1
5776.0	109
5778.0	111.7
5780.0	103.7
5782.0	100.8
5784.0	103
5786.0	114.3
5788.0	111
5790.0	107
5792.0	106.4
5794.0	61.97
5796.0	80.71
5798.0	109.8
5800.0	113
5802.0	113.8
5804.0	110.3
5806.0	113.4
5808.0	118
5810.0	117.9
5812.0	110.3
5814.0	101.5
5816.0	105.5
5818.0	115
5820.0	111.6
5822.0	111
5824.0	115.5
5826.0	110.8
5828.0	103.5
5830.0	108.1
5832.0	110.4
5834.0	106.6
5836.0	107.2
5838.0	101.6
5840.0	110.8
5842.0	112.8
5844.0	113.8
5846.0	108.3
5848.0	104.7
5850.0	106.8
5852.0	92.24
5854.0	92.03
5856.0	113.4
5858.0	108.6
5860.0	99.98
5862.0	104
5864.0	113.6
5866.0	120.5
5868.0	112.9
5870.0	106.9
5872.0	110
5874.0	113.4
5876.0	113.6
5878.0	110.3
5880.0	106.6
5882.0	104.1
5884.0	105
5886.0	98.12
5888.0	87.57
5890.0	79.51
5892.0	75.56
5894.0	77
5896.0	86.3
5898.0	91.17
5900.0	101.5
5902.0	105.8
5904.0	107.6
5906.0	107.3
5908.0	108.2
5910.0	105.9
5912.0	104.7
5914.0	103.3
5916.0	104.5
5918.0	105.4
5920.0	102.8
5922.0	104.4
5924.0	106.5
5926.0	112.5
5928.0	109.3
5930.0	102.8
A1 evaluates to 0.7 angstrom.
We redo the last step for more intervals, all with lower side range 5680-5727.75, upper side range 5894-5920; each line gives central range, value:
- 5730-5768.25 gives -1.9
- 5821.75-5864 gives -1.3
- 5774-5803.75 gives 0.4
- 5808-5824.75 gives -1.1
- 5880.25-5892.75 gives 1.2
